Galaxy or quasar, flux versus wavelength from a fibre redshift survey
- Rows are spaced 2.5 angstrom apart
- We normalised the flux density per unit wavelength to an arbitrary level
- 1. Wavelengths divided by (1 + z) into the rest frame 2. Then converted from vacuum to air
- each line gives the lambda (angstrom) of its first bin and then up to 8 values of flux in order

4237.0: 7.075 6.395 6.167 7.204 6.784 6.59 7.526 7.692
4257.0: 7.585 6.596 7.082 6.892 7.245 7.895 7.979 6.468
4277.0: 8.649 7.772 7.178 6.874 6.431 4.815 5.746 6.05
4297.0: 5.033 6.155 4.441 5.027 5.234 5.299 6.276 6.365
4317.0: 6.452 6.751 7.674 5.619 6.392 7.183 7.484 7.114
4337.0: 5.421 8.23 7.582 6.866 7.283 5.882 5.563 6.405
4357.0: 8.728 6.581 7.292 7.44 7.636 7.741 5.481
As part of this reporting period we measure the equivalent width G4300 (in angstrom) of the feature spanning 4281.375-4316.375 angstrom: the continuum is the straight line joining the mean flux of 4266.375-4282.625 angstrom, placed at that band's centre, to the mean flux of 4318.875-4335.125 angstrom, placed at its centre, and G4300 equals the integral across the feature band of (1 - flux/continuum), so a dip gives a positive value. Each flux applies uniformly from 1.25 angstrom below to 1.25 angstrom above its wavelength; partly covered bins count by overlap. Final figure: 7.3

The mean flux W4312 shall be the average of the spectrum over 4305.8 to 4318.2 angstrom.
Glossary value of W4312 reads 5.93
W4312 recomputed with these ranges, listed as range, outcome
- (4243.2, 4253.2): 7.02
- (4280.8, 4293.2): 6.21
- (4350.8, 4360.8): 6.83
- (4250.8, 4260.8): 7.35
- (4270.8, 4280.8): 7.71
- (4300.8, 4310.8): 5.01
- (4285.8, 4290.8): 5.62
